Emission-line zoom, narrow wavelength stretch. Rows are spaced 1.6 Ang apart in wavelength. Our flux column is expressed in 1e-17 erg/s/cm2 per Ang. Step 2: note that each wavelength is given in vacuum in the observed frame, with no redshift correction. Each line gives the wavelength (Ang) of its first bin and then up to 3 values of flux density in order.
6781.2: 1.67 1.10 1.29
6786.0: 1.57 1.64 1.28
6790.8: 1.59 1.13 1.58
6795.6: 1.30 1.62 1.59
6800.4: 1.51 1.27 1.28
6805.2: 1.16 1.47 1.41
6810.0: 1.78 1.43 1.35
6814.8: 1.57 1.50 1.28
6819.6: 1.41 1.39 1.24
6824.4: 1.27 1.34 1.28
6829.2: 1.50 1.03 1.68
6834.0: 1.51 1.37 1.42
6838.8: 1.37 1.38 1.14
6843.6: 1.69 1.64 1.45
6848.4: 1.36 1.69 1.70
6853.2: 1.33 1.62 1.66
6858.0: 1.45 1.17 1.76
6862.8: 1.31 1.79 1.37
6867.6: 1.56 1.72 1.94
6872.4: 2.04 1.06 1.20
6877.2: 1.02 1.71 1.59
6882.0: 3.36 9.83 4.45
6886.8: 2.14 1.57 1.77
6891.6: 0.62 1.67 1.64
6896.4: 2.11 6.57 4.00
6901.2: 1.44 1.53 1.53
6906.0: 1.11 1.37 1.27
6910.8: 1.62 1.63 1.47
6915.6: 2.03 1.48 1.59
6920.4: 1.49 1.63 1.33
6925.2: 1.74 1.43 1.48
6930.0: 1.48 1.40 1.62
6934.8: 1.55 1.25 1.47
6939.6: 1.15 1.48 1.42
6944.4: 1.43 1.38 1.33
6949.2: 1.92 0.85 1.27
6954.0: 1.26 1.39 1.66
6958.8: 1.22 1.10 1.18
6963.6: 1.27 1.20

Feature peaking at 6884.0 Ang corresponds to [S II] 6716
